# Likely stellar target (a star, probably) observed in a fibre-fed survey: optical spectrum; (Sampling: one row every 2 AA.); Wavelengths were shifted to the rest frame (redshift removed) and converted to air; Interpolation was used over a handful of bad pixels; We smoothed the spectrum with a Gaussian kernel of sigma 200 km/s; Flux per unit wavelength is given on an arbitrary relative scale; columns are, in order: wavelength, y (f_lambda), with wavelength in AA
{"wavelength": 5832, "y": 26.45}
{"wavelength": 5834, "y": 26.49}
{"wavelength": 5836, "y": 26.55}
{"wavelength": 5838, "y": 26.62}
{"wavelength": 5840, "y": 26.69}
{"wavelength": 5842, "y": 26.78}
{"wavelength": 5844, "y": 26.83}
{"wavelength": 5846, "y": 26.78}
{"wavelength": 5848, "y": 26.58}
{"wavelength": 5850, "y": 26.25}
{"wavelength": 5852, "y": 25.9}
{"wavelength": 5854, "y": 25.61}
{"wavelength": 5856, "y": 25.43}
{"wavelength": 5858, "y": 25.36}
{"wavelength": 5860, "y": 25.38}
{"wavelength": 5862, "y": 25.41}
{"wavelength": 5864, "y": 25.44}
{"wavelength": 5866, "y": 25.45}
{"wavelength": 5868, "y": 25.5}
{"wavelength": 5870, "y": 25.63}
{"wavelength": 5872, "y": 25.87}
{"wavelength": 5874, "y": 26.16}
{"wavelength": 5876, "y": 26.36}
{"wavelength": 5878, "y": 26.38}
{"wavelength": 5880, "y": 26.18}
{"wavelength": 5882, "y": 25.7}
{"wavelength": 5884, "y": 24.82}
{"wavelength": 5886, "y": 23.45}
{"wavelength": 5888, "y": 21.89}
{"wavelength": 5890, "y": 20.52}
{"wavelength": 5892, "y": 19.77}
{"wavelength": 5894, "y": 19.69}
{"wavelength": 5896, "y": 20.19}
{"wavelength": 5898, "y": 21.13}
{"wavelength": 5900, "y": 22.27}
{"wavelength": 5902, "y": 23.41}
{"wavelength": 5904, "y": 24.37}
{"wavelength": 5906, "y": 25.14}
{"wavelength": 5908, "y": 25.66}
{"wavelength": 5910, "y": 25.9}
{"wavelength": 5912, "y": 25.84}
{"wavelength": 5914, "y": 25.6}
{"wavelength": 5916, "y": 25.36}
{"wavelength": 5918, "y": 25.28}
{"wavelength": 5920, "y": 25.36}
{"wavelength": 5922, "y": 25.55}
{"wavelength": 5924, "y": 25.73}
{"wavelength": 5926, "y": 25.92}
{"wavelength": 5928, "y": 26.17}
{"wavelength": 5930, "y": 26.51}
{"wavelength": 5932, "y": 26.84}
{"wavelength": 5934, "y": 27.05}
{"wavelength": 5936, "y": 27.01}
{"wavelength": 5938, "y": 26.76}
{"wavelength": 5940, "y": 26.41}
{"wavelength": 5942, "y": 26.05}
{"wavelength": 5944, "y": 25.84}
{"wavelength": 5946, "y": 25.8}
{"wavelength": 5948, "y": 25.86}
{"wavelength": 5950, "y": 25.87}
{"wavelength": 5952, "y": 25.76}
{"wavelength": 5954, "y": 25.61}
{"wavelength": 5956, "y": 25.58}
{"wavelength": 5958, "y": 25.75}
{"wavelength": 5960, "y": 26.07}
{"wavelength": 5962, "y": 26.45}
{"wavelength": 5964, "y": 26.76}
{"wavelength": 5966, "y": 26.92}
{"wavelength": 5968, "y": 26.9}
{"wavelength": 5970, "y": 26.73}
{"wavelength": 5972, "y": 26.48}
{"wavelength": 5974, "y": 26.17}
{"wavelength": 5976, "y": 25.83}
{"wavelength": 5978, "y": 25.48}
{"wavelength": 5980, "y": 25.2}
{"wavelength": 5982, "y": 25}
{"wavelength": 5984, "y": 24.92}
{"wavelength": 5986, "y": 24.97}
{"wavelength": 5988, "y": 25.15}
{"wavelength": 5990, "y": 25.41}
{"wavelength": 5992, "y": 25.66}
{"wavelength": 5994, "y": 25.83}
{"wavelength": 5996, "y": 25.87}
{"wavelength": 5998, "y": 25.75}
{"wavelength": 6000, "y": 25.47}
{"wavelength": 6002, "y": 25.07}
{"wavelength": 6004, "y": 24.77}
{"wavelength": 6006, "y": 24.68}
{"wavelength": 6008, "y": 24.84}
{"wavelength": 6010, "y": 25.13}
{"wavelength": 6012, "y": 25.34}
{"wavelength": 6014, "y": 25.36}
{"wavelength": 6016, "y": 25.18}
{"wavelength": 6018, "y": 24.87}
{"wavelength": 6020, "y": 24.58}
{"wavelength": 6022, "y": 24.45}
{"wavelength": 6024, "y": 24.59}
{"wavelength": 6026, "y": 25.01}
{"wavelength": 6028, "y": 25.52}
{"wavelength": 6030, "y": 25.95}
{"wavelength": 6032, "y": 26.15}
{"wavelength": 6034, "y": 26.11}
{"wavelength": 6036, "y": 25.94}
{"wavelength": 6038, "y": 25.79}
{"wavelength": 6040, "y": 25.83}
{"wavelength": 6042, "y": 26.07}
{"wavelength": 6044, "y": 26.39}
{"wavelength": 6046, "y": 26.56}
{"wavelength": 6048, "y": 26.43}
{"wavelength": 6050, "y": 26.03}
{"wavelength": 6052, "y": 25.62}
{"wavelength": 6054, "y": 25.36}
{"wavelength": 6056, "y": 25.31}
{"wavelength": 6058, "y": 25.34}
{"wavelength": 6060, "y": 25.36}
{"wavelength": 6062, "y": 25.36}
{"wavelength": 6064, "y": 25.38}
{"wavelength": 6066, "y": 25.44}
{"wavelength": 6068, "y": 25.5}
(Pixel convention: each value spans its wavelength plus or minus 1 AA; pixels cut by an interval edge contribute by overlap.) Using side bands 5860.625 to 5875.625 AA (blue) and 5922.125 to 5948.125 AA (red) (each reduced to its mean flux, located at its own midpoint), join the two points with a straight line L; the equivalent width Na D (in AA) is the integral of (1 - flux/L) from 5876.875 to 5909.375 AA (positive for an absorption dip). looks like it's 3.4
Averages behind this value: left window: 25.7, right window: 26.3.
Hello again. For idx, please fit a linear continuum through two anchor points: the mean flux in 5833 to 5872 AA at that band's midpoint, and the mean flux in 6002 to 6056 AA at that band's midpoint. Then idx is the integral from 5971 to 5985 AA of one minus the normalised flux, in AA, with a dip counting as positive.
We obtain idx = 0.0 AA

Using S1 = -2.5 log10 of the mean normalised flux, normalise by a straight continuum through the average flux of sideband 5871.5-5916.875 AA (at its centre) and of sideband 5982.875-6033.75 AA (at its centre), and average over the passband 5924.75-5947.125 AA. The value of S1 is -0.08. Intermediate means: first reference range 24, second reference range 25.2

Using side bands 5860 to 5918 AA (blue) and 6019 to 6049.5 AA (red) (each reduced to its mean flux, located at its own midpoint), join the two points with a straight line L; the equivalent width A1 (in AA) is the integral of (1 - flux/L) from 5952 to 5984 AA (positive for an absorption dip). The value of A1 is -1.2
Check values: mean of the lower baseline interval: 24.3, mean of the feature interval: 26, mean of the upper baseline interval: 25.7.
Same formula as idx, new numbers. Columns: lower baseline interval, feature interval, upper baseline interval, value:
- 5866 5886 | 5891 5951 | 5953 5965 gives 2.2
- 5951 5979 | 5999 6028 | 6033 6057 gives 1.2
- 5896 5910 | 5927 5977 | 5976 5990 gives -3.5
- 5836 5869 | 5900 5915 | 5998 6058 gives 0.5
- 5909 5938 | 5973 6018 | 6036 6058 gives 1.1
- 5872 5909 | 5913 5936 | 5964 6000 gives -1.5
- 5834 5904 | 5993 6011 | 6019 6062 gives 0.1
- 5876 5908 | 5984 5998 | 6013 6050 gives -0.3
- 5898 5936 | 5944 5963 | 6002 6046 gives -0.4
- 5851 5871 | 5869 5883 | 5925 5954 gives -0.2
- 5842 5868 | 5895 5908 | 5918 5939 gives 1.6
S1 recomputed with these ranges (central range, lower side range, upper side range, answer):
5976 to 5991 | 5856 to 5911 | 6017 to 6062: -0.005 mag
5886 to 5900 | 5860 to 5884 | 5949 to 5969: 0.233 mag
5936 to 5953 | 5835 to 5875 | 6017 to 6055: -0.011 mag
